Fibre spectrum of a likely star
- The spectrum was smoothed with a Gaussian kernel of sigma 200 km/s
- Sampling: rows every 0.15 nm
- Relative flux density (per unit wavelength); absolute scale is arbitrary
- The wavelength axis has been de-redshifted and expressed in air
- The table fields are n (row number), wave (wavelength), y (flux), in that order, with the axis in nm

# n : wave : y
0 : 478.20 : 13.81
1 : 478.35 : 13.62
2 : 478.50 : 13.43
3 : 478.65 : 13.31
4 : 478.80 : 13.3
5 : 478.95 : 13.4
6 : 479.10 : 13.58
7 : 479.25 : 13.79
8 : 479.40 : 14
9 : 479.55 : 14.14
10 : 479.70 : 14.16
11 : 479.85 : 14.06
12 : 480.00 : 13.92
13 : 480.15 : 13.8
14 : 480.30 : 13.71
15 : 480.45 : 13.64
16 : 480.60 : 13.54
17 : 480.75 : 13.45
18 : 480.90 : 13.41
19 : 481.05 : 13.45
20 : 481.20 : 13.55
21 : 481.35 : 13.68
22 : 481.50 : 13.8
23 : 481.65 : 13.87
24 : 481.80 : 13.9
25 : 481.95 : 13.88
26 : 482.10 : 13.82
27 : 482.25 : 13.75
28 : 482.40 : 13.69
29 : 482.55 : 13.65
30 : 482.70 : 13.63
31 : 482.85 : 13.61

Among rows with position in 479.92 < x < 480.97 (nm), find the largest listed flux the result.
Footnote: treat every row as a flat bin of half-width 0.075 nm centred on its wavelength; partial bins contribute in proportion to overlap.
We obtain 13.92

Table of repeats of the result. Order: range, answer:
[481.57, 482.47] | 13.9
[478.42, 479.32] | 13.79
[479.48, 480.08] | 14.16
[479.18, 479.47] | 14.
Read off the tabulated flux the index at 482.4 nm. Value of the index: 13.69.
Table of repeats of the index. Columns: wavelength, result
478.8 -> 13.3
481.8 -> 13.9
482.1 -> 13.82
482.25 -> 13.75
